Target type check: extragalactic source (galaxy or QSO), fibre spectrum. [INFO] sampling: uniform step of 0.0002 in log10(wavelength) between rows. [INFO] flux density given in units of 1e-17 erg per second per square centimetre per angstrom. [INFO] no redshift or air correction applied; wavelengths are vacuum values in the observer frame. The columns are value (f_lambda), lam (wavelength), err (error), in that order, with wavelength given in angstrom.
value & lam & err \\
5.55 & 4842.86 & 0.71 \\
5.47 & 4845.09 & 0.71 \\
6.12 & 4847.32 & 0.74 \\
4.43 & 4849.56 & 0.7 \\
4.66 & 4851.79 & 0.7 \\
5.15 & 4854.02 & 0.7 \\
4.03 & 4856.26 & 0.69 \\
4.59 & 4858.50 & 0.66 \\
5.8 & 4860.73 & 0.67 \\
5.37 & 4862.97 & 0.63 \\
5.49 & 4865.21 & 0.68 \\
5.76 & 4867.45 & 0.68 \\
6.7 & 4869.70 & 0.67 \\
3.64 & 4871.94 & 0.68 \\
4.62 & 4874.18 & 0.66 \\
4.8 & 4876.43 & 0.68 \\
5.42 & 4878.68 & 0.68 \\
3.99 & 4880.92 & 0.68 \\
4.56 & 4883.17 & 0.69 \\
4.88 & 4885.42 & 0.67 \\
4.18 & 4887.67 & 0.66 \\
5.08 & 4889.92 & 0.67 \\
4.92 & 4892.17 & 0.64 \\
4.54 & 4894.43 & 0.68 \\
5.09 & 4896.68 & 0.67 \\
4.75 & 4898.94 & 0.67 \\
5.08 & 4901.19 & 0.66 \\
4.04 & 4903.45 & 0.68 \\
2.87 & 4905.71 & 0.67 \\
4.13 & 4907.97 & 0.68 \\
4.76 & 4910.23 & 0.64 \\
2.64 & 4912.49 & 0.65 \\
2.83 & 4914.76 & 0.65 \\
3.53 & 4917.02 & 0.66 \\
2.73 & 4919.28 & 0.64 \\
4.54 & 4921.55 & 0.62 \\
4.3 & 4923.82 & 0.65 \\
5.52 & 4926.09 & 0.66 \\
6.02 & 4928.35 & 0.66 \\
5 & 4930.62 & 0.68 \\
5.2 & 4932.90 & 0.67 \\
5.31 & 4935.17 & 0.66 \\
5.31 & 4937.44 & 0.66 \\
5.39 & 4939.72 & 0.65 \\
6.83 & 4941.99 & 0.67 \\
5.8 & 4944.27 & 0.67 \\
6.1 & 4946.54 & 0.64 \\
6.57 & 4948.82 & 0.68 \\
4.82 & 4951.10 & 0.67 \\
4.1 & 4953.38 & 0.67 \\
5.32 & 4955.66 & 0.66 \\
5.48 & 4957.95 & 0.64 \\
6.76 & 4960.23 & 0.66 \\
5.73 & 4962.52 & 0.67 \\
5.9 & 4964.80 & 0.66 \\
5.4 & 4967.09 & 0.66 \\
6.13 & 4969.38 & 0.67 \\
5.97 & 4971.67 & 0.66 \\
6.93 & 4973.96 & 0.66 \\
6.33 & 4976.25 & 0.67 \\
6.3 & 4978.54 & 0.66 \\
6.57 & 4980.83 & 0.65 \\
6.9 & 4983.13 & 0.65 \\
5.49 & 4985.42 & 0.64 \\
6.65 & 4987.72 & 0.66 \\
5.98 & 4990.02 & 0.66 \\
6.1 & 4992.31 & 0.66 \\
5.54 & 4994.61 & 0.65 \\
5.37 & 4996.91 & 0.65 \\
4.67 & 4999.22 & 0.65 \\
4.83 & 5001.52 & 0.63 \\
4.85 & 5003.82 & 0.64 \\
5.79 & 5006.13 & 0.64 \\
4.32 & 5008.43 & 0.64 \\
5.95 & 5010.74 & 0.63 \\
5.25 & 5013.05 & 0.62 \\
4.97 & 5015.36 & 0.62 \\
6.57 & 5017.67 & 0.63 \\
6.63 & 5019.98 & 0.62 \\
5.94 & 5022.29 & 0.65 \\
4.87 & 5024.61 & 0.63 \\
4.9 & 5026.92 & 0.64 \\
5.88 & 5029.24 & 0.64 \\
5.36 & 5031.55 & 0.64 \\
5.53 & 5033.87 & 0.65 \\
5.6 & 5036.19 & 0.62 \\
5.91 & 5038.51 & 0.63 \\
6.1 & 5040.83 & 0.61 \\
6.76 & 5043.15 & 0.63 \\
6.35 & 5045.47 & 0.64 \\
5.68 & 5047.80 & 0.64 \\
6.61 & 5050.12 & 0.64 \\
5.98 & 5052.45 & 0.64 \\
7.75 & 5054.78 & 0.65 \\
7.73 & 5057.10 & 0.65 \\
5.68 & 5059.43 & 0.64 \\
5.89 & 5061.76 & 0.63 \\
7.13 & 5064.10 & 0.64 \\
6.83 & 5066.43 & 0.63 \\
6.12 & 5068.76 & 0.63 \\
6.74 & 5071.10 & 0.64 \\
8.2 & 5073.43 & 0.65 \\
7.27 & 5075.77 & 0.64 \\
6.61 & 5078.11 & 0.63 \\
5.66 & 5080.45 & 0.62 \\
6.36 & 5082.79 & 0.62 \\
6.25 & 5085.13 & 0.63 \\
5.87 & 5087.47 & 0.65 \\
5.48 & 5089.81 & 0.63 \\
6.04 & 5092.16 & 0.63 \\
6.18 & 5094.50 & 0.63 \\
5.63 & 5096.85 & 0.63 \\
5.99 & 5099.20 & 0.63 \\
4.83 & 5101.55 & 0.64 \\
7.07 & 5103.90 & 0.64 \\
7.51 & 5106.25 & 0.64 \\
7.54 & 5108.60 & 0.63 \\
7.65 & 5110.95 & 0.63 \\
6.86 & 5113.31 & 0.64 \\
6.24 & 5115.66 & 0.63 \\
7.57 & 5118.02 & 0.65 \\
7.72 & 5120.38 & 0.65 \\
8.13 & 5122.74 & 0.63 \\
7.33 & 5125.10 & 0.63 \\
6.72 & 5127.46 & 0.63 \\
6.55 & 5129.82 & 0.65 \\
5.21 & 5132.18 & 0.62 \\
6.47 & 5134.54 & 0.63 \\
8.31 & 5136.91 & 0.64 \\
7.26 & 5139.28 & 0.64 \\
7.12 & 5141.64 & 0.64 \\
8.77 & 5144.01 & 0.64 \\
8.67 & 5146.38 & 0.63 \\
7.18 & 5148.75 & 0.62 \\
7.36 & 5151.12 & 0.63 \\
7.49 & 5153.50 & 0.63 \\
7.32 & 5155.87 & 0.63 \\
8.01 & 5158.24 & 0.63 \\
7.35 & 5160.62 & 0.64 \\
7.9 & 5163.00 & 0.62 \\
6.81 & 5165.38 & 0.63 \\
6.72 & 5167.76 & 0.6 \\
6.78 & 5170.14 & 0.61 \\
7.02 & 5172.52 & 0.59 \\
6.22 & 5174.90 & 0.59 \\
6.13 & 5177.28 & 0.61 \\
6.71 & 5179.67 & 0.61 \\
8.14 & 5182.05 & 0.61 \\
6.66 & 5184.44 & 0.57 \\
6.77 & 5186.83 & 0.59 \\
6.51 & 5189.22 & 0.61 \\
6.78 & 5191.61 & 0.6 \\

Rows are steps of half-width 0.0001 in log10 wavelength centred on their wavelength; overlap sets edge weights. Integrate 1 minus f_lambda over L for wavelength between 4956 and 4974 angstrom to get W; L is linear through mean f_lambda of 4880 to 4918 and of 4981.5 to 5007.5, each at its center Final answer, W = -2.5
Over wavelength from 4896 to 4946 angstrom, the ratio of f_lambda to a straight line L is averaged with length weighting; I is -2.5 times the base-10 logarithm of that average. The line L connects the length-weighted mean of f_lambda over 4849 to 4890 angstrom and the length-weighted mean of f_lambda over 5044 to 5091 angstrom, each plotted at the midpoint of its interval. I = 0.15 mag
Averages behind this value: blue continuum 4.91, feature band 4.64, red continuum 6.51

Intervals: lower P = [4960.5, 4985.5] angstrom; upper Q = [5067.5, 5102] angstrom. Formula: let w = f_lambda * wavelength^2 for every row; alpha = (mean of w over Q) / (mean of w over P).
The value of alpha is 1.05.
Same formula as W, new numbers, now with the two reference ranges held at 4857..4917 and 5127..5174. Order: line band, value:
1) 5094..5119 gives 0.6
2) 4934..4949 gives -2.0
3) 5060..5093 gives 0.3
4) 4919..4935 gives 0.4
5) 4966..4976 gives -1.2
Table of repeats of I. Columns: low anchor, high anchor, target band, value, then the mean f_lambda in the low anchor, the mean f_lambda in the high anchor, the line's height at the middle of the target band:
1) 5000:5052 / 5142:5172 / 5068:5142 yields 0.01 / 5.66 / 7.51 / 6.77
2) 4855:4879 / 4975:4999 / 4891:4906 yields 0.17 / 5.1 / 6.07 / 5.35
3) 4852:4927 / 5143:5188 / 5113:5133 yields -0.02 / 4.55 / 7.26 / 6.84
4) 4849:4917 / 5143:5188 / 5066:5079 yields -0.10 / 4.61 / 7.26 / 6.38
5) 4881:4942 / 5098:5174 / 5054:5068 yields -0.08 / 4.54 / 7.17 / 6.29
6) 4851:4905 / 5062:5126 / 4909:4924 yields 0.40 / 4.87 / 6.68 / 5.19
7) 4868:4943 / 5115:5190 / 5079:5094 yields 0.09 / 4.65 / 7.17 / 6.5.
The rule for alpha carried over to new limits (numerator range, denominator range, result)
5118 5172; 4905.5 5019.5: 1.47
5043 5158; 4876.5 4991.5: 1.41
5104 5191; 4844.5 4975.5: 1.57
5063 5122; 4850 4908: 1.51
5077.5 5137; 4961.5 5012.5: 1.19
